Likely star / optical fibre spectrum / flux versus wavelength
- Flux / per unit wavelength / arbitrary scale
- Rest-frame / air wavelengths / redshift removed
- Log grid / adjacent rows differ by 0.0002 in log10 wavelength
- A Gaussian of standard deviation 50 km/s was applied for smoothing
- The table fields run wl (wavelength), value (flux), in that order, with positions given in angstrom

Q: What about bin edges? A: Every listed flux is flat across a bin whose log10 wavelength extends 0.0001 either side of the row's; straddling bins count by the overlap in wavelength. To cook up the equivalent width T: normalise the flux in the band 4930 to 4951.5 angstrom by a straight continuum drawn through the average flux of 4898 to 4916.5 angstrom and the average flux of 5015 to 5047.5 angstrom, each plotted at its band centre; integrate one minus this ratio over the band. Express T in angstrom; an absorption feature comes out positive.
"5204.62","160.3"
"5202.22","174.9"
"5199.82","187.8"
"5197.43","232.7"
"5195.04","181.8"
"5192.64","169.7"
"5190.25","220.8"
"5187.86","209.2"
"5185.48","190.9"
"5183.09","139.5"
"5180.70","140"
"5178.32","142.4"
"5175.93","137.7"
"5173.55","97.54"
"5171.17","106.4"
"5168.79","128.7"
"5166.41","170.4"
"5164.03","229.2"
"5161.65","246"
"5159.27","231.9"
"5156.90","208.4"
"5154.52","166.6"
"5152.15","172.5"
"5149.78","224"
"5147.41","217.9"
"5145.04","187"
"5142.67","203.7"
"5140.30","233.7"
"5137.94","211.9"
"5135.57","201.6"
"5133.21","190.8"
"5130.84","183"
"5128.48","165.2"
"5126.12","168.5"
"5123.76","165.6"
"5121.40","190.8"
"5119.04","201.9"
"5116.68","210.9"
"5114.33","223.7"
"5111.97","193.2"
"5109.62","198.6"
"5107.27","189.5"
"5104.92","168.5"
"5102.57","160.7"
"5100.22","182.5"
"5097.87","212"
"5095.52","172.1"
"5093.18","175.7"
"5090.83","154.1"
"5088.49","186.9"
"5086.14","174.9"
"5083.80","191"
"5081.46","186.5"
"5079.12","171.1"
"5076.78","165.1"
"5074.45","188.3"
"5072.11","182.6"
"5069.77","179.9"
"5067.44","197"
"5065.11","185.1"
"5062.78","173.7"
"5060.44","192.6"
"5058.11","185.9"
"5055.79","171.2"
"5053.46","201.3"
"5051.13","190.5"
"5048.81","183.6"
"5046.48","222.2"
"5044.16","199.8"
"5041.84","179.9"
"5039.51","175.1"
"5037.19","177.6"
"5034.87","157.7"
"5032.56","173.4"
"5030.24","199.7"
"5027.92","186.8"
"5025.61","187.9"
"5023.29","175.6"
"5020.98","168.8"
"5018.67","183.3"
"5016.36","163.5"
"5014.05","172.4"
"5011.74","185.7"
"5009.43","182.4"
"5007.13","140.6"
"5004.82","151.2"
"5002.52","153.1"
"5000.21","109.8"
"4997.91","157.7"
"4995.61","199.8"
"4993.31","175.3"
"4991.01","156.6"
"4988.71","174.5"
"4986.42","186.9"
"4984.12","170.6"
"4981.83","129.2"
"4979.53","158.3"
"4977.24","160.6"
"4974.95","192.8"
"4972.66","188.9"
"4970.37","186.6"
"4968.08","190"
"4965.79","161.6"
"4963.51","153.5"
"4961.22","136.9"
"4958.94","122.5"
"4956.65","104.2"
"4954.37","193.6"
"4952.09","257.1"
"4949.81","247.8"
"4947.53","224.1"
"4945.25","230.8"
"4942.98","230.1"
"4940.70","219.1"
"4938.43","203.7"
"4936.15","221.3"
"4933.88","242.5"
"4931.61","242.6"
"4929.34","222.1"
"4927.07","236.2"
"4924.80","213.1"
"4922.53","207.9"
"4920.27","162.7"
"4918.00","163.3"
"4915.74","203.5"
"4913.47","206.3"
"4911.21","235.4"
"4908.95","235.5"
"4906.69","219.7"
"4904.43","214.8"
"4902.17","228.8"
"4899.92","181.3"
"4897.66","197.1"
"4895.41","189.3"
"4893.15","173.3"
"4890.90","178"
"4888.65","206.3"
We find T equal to -2.5 angstrom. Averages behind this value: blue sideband 215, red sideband 182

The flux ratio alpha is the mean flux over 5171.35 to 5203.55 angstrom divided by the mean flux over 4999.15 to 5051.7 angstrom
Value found 0.97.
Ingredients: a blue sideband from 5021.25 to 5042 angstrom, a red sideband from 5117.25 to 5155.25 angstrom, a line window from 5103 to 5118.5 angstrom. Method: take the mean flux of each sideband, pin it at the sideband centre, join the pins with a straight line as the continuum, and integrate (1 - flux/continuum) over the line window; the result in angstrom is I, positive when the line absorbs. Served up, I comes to -0.5 angstrom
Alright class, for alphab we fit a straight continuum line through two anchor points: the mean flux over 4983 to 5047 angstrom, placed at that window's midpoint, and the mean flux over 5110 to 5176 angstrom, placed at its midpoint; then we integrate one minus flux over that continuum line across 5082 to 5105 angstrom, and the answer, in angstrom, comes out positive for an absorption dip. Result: 0.6 angstrom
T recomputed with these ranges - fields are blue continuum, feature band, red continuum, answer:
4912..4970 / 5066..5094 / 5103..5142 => 2.18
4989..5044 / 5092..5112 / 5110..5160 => 0.73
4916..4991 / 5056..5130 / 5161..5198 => -2.43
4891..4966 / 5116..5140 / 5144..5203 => -0.72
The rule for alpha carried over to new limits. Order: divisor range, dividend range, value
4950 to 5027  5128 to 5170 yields 1.18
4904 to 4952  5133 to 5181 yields 0.84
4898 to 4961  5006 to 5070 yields 0.87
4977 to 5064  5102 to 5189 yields 1.06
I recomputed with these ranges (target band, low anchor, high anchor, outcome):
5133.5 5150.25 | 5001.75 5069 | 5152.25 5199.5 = -3.06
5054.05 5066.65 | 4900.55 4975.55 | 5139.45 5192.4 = 0.55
